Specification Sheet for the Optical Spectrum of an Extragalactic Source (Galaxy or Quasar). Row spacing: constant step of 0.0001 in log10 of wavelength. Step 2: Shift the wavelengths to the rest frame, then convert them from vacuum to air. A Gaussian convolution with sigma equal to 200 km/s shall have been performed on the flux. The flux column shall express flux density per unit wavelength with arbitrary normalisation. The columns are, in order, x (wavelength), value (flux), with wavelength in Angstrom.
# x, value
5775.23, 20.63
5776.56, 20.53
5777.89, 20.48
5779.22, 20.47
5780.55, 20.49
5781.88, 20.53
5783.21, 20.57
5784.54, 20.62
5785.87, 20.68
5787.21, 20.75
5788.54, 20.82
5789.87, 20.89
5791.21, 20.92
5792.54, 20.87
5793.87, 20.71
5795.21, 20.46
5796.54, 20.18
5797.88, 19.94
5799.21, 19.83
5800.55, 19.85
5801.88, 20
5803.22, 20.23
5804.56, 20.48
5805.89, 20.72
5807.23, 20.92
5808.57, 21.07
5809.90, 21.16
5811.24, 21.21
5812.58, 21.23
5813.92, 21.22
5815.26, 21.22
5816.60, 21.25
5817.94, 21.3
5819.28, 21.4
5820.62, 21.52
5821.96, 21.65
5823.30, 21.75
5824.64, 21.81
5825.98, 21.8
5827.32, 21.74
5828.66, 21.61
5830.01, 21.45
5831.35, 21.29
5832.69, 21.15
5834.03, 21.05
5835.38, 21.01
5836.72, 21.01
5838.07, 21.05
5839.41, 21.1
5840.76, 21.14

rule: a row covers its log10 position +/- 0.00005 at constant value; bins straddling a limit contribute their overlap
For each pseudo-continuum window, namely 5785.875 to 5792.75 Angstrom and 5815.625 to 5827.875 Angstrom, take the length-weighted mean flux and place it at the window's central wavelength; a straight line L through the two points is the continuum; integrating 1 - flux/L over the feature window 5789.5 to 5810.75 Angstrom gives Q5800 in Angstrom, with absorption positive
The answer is 0.6 Angstrom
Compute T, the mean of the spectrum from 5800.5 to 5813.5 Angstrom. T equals 20.7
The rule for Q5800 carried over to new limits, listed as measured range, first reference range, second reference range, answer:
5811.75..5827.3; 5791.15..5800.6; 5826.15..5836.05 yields -0.34 Angstrom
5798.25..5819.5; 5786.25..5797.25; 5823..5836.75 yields 0.23 Angstrom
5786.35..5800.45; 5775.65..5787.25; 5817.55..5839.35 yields 0.18 Angstrom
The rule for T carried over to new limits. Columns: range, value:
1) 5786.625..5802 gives 20.5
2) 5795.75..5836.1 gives 21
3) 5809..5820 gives 21.2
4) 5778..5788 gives 20.6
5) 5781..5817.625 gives 20.7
